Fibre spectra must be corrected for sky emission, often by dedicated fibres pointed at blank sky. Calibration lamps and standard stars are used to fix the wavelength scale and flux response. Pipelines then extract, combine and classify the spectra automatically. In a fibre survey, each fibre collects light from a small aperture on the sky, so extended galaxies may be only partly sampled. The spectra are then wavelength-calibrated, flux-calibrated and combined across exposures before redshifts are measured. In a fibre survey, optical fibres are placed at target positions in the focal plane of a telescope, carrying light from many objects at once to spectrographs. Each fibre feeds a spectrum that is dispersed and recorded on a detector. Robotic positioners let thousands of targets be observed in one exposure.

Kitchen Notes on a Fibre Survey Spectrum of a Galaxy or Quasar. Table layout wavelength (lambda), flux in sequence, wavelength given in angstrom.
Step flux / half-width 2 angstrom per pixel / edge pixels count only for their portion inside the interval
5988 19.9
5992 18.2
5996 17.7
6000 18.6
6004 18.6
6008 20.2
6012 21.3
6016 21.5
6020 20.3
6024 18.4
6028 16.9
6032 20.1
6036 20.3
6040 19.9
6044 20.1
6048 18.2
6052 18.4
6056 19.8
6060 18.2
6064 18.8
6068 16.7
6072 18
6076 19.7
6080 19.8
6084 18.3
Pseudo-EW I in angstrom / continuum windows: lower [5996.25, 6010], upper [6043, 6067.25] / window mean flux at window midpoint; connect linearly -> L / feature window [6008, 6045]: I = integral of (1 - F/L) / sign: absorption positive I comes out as -2.0 angstrom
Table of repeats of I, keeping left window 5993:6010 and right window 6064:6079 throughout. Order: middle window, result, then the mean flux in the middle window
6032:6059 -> -1.41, 19.5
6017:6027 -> -0.37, 19.3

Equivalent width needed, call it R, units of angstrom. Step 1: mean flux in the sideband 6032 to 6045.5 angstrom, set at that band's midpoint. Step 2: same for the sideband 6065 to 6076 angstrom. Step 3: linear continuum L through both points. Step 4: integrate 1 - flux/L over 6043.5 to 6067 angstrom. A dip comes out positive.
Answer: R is 0.3 angstrom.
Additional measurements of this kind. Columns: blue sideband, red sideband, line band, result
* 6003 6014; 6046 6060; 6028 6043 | -0.31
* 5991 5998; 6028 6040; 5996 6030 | -1.24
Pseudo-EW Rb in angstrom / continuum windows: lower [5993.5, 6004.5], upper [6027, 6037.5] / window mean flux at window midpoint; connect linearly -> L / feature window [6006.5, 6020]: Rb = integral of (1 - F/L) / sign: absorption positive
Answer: -1.6 angstrom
